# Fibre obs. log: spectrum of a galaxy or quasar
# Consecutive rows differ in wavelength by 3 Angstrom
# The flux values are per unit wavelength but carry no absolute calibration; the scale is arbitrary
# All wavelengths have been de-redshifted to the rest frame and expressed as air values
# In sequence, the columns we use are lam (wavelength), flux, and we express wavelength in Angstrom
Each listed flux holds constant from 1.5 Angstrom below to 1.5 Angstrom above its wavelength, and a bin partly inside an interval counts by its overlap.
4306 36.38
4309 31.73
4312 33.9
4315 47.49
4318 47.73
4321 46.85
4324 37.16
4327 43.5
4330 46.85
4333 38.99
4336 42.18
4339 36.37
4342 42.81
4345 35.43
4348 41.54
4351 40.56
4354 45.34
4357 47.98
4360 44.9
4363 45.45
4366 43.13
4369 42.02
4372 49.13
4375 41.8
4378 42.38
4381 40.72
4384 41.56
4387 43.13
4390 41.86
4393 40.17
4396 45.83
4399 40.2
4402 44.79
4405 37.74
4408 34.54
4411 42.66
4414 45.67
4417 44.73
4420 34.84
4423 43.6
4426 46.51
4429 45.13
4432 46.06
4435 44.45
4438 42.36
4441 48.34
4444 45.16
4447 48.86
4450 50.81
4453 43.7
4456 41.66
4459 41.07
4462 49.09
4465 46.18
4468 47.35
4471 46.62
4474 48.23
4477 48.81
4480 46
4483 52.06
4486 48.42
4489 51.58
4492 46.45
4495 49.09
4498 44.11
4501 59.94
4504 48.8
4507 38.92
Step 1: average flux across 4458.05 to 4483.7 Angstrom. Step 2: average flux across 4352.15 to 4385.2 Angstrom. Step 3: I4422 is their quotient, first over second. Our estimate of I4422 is 1.07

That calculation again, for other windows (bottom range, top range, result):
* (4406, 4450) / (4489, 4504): 1.14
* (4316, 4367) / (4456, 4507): 1.12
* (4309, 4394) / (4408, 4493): 1.08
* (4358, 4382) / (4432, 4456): 1.05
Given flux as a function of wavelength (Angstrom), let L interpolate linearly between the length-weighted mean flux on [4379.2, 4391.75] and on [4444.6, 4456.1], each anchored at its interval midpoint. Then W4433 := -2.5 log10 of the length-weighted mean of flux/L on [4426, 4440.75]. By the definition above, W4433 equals 0.01 mag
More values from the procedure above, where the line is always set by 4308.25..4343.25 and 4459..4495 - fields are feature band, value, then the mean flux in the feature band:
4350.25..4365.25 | -0.05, 45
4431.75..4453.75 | 0.00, 46.3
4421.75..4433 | 0.01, 45.3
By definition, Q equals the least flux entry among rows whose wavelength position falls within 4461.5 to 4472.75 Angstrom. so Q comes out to 46.18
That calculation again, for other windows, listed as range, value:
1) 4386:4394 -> 40.17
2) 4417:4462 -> 34.84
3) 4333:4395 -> 35.43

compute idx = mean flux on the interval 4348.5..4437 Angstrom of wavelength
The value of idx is 43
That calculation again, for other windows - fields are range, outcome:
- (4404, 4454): 43.9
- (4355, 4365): 45.9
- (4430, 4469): 45.7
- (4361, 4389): 43.3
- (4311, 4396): 42.6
